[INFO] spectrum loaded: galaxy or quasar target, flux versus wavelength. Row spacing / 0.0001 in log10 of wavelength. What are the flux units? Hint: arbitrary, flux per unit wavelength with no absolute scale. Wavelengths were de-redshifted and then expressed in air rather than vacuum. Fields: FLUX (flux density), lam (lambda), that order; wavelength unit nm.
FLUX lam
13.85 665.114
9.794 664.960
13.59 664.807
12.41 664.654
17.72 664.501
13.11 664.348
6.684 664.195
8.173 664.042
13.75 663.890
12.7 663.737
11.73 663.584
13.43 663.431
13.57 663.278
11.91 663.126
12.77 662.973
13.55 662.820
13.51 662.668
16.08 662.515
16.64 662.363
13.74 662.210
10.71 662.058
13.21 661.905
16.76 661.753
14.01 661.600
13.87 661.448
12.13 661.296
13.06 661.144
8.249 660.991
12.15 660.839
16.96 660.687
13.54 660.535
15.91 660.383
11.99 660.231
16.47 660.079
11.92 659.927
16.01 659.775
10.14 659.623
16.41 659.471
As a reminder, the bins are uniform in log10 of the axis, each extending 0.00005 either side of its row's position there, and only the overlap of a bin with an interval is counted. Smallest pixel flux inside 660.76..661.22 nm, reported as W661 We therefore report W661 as 8.249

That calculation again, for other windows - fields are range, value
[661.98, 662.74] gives 10.71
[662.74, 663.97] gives 11.73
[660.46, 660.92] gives 12.15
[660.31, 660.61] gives 13.54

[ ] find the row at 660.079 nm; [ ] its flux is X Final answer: 16.47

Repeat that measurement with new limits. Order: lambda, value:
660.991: 8.249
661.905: 13.21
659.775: 16.01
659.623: 10.14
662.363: 16.64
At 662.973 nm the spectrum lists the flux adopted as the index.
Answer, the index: 12.77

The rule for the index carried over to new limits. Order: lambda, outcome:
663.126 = 11.91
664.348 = 13.11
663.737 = 12.7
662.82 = 13.55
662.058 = 10.71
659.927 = 11.92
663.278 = 13.57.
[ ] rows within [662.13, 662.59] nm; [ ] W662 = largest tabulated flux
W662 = 16.64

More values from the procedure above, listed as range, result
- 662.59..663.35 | 13.57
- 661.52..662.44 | 16.76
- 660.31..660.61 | 15.91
